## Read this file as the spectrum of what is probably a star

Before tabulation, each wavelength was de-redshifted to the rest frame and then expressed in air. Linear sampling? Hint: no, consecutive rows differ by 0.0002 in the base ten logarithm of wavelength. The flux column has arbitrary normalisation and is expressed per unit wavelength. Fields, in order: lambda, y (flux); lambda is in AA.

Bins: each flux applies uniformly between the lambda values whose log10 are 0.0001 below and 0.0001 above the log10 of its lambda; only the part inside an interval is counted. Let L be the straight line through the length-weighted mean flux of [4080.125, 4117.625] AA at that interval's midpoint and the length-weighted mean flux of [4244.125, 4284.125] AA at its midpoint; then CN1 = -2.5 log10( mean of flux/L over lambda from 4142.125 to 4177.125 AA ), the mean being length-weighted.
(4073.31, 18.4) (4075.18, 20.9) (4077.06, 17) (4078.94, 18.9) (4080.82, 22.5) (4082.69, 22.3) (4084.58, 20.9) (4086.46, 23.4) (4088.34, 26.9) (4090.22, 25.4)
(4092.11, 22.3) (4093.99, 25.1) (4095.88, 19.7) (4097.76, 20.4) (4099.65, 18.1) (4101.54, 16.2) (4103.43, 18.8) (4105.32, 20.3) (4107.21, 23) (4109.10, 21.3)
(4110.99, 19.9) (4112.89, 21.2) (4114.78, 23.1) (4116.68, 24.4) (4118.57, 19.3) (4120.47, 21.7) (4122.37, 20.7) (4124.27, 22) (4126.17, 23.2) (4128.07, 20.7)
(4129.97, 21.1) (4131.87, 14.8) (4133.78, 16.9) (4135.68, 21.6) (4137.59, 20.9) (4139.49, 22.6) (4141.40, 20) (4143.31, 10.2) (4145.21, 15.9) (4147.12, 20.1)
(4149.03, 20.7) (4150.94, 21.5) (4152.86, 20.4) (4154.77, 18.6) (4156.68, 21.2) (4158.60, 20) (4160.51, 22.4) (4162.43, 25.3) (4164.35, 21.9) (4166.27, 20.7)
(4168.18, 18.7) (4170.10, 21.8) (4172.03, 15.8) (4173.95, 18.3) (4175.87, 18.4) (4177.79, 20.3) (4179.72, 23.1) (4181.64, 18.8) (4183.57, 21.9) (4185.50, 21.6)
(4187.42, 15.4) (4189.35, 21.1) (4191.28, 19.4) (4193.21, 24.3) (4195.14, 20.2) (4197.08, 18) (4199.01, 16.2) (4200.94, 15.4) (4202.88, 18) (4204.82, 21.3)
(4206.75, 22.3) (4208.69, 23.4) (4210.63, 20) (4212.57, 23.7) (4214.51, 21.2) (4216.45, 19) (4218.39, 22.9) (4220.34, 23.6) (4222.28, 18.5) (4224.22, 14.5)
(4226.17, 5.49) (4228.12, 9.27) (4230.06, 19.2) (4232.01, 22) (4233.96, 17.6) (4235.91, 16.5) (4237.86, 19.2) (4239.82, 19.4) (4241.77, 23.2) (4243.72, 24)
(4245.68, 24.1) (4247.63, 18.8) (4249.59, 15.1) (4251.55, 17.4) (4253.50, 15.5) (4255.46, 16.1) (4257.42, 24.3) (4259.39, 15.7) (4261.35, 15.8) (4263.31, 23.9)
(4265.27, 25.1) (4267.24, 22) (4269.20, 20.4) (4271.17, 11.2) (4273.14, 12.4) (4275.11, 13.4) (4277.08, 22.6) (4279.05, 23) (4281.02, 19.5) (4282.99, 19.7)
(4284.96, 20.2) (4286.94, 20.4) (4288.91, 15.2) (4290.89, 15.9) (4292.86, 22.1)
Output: 0.06 mag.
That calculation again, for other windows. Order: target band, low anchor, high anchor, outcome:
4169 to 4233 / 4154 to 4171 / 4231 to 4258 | 0.064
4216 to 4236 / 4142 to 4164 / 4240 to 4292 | 0.130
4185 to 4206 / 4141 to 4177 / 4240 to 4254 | 0.030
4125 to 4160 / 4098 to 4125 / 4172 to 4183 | 0.033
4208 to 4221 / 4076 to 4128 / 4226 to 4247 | -0.147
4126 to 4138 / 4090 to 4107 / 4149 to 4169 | 0.066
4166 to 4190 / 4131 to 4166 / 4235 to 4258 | 0.000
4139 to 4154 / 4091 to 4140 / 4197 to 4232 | 0.069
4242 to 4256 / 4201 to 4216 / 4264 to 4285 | 0.043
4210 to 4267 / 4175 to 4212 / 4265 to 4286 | 0.018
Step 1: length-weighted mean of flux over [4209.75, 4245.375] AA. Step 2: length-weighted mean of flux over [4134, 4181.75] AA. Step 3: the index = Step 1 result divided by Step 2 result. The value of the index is 0.95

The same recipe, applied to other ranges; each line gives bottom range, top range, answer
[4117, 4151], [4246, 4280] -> 0.94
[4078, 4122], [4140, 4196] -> 0.93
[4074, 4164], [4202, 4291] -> 0.92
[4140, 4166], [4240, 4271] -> 1.00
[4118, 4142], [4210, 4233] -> 0.89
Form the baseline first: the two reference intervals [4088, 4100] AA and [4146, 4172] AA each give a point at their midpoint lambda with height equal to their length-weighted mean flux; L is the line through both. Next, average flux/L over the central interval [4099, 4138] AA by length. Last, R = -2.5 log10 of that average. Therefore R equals 0.07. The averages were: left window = 22.6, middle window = 20.4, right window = 20.8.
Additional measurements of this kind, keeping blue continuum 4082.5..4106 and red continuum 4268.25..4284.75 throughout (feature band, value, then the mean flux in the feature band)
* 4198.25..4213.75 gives -0.05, 20.1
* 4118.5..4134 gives 0.03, 20.2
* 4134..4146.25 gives 0.12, 18.5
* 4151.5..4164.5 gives -0.06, 21.4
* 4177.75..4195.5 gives -0.05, 20.6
